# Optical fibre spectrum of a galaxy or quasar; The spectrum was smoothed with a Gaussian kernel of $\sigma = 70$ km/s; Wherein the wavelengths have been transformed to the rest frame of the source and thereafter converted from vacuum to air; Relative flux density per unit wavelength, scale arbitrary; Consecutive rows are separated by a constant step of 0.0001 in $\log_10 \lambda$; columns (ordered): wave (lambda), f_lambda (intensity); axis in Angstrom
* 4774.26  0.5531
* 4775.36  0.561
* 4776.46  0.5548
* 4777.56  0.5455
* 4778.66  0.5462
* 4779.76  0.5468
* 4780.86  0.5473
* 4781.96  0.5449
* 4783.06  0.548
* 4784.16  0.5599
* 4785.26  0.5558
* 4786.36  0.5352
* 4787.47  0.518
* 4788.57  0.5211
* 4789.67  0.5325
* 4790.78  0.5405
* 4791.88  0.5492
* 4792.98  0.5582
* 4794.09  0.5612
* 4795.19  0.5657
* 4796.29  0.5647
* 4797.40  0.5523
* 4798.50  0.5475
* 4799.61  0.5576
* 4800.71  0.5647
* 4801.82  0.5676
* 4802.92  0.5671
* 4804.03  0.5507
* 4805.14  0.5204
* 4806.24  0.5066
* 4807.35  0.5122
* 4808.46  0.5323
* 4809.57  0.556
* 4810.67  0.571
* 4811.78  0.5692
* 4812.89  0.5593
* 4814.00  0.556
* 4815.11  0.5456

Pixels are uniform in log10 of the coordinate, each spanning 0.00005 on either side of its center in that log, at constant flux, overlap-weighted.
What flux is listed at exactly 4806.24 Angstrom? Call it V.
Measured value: 0.5066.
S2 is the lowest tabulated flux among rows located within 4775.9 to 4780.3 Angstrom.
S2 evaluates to 0.5455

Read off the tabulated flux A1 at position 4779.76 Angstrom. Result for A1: 0.5468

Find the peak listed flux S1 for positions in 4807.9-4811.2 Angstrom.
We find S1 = 0.571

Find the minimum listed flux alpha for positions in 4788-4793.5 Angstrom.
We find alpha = 0.5211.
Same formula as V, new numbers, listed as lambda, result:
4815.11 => 0.5456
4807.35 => 0.5122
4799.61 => 0.5576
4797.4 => 0.5523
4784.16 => 0.5599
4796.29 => 0.5647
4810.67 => 0.571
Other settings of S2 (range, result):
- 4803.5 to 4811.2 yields 0.5066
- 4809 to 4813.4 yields 0.556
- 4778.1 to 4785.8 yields 0.5449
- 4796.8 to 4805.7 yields 0.5204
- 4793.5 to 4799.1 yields 0.5475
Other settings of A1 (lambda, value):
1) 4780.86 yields 0.5473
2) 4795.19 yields 0.5657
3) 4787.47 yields 0.518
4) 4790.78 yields 0.5405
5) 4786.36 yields 0.5352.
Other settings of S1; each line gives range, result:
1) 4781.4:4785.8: 0.5599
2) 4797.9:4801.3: 0.5647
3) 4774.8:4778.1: 0.561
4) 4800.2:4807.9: 0.5676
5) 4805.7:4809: 0.5323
